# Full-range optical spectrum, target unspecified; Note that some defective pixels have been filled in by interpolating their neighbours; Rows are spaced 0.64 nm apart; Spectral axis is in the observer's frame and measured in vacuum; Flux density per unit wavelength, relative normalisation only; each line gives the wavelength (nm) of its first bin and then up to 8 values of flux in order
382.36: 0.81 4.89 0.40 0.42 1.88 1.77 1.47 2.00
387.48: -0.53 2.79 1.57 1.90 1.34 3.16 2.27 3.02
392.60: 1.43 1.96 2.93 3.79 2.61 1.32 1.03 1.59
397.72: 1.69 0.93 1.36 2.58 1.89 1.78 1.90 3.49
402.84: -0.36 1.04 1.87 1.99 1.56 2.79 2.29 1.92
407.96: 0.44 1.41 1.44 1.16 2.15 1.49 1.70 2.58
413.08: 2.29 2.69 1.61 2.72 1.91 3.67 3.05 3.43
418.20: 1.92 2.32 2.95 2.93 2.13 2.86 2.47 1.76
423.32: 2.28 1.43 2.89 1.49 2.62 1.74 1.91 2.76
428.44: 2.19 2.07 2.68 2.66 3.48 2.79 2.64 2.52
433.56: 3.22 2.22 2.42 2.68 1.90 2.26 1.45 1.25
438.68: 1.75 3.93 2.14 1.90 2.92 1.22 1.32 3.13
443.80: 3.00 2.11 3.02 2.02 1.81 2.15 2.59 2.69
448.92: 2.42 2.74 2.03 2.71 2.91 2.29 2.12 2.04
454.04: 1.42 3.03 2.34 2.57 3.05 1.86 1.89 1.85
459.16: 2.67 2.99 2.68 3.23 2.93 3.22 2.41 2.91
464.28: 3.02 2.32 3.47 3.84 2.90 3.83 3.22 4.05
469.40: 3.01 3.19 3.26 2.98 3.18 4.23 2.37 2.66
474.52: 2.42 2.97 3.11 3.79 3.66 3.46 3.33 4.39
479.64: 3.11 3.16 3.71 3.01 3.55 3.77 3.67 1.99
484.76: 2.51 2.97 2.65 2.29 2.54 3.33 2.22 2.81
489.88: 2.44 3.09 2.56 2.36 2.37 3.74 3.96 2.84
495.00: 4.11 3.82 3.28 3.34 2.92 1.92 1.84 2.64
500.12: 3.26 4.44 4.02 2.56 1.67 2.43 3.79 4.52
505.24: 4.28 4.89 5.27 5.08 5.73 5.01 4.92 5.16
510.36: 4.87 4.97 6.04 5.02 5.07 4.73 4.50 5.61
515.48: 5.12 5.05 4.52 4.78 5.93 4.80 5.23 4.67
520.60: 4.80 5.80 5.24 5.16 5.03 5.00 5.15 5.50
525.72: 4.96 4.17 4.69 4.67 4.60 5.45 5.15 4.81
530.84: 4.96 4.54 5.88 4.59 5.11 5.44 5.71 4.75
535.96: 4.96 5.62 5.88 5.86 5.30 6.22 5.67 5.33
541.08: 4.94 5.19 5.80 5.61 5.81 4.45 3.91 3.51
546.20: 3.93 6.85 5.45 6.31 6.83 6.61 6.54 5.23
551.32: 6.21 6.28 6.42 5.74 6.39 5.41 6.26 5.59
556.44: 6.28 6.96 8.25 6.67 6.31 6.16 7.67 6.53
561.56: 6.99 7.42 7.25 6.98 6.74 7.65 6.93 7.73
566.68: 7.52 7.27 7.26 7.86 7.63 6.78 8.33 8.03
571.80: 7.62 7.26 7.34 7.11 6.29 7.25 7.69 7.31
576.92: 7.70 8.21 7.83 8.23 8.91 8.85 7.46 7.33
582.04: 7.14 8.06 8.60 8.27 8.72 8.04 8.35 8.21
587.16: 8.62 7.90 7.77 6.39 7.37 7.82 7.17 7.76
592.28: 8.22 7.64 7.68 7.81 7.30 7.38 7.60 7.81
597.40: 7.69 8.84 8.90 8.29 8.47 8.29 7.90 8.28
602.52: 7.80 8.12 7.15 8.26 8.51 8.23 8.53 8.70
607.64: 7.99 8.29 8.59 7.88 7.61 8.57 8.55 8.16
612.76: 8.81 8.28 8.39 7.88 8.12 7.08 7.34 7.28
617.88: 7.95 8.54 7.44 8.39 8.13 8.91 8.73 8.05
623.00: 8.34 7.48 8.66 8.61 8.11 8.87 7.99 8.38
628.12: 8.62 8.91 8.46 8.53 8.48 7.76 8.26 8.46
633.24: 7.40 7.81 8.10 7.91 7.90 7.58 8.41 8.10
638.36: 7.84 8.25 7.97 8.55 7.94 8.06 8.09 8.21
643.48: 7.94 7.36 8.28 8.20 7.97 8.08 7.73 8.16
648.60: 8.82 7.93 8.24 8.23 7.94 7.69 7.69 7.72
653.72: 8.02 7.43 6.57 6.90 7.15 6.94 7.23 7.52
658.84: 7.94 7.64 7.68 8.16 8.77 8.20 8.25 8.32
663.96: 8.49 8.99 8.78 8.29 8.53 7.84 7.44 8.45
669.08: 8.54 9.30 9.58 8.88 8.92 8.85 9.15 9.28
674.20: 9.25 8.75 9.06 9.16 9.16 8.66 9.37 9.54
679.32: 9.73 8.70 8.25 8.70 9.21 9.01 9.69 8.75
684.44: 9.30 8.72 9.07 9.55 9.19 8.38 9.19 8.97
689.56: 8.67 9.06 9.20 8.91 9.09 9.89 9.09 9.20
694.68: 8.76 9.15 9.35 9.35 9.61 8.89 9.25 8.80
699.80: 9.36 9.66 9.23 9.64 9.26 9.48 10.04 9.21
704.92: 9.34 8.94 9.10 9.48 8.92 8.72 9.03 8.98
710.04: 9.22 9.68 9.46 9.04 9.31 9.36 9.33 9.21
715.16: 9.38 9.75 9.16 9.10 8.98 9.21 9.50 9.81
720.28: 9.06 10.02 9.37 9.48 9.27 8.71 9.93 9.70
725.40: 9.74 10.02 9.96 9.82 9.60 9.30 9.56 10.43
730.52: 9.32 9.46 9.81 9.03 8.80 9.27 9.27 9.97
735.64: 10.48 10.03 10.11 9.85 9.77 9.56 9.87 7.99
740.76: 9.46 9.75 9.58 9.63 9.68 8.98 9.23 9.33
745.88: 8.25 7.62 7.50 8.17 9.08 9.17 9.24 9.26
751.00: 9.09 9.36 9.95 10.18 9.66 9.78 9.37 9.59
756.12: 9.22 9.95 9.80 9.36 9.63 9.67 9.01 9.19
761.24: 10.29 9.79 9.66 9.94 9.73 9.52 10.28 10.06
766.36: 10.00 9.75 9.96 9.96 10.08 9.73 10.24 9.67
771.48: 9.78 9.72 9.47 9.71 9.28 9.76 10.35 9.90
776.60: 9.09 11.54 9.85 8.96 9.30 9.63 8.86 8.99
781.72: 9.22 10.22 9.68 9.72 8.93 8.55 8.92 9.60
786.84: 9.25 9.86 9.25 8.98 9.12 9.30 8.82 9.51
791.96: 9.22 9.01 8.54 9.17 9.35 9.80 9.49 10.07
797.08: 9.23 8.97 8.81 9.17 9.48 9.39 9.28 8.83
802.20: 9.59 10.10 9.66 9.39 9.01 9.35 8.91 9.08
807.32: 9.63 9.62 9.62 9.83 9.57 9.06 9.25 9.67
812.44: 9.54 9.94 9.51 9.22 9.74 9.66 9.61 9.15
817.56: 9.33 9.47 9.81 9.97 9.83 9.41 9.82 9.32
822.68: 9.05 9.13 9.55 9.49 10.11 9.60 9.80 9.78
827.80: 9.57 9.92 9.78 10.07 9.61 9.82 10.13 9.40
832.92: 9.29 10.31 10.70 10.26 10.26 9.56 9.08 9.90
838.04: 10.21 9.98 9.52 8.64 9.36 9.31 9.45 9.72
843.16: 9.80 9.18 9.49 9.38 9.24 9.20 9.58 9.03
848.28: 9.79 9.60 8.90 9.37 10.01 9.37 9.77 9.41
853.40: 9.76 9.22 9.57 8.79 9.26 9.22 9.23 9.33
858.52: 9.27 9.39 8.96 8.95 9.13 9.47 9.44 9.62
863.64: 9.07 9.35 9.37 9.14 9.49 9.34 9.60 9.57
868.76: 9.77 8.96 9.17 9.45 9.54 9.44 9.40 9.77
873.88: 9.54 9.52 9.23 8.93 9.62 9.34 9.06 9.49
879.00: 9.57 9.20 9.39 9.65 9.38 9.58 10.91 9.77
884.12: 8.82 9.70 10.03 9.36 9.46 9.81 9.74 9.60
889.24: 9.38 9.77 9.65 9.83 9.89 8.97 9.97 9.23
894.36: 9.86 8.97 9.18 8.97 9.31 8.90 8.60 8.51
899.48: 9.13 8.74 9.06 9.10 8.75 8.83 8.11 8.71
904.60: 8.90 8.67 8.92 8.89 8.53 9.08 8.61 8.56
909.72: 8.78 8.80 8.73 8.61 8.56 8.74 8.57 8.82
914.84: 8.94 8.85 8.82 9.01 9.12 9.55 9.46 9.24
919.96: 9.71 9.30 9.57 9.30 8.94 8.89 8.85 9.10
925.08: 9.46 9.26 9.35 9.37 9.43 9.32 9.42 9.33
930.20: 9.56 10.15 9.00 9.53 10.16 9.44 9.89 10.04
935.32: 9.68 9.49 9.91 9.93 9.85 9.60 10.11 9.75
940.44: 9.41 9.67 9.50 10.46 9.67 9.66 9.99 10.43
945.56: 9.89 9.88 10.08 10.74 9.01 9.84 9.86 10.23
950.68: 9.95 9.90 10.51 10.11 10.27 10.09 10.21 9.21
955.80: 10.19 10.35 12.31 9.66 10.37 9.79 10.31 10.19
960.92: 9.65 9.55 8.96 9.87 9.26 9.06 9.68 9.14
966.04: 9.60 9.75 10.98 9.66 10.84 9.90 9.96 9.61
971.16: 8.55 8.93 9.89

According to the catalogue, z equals 0.27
